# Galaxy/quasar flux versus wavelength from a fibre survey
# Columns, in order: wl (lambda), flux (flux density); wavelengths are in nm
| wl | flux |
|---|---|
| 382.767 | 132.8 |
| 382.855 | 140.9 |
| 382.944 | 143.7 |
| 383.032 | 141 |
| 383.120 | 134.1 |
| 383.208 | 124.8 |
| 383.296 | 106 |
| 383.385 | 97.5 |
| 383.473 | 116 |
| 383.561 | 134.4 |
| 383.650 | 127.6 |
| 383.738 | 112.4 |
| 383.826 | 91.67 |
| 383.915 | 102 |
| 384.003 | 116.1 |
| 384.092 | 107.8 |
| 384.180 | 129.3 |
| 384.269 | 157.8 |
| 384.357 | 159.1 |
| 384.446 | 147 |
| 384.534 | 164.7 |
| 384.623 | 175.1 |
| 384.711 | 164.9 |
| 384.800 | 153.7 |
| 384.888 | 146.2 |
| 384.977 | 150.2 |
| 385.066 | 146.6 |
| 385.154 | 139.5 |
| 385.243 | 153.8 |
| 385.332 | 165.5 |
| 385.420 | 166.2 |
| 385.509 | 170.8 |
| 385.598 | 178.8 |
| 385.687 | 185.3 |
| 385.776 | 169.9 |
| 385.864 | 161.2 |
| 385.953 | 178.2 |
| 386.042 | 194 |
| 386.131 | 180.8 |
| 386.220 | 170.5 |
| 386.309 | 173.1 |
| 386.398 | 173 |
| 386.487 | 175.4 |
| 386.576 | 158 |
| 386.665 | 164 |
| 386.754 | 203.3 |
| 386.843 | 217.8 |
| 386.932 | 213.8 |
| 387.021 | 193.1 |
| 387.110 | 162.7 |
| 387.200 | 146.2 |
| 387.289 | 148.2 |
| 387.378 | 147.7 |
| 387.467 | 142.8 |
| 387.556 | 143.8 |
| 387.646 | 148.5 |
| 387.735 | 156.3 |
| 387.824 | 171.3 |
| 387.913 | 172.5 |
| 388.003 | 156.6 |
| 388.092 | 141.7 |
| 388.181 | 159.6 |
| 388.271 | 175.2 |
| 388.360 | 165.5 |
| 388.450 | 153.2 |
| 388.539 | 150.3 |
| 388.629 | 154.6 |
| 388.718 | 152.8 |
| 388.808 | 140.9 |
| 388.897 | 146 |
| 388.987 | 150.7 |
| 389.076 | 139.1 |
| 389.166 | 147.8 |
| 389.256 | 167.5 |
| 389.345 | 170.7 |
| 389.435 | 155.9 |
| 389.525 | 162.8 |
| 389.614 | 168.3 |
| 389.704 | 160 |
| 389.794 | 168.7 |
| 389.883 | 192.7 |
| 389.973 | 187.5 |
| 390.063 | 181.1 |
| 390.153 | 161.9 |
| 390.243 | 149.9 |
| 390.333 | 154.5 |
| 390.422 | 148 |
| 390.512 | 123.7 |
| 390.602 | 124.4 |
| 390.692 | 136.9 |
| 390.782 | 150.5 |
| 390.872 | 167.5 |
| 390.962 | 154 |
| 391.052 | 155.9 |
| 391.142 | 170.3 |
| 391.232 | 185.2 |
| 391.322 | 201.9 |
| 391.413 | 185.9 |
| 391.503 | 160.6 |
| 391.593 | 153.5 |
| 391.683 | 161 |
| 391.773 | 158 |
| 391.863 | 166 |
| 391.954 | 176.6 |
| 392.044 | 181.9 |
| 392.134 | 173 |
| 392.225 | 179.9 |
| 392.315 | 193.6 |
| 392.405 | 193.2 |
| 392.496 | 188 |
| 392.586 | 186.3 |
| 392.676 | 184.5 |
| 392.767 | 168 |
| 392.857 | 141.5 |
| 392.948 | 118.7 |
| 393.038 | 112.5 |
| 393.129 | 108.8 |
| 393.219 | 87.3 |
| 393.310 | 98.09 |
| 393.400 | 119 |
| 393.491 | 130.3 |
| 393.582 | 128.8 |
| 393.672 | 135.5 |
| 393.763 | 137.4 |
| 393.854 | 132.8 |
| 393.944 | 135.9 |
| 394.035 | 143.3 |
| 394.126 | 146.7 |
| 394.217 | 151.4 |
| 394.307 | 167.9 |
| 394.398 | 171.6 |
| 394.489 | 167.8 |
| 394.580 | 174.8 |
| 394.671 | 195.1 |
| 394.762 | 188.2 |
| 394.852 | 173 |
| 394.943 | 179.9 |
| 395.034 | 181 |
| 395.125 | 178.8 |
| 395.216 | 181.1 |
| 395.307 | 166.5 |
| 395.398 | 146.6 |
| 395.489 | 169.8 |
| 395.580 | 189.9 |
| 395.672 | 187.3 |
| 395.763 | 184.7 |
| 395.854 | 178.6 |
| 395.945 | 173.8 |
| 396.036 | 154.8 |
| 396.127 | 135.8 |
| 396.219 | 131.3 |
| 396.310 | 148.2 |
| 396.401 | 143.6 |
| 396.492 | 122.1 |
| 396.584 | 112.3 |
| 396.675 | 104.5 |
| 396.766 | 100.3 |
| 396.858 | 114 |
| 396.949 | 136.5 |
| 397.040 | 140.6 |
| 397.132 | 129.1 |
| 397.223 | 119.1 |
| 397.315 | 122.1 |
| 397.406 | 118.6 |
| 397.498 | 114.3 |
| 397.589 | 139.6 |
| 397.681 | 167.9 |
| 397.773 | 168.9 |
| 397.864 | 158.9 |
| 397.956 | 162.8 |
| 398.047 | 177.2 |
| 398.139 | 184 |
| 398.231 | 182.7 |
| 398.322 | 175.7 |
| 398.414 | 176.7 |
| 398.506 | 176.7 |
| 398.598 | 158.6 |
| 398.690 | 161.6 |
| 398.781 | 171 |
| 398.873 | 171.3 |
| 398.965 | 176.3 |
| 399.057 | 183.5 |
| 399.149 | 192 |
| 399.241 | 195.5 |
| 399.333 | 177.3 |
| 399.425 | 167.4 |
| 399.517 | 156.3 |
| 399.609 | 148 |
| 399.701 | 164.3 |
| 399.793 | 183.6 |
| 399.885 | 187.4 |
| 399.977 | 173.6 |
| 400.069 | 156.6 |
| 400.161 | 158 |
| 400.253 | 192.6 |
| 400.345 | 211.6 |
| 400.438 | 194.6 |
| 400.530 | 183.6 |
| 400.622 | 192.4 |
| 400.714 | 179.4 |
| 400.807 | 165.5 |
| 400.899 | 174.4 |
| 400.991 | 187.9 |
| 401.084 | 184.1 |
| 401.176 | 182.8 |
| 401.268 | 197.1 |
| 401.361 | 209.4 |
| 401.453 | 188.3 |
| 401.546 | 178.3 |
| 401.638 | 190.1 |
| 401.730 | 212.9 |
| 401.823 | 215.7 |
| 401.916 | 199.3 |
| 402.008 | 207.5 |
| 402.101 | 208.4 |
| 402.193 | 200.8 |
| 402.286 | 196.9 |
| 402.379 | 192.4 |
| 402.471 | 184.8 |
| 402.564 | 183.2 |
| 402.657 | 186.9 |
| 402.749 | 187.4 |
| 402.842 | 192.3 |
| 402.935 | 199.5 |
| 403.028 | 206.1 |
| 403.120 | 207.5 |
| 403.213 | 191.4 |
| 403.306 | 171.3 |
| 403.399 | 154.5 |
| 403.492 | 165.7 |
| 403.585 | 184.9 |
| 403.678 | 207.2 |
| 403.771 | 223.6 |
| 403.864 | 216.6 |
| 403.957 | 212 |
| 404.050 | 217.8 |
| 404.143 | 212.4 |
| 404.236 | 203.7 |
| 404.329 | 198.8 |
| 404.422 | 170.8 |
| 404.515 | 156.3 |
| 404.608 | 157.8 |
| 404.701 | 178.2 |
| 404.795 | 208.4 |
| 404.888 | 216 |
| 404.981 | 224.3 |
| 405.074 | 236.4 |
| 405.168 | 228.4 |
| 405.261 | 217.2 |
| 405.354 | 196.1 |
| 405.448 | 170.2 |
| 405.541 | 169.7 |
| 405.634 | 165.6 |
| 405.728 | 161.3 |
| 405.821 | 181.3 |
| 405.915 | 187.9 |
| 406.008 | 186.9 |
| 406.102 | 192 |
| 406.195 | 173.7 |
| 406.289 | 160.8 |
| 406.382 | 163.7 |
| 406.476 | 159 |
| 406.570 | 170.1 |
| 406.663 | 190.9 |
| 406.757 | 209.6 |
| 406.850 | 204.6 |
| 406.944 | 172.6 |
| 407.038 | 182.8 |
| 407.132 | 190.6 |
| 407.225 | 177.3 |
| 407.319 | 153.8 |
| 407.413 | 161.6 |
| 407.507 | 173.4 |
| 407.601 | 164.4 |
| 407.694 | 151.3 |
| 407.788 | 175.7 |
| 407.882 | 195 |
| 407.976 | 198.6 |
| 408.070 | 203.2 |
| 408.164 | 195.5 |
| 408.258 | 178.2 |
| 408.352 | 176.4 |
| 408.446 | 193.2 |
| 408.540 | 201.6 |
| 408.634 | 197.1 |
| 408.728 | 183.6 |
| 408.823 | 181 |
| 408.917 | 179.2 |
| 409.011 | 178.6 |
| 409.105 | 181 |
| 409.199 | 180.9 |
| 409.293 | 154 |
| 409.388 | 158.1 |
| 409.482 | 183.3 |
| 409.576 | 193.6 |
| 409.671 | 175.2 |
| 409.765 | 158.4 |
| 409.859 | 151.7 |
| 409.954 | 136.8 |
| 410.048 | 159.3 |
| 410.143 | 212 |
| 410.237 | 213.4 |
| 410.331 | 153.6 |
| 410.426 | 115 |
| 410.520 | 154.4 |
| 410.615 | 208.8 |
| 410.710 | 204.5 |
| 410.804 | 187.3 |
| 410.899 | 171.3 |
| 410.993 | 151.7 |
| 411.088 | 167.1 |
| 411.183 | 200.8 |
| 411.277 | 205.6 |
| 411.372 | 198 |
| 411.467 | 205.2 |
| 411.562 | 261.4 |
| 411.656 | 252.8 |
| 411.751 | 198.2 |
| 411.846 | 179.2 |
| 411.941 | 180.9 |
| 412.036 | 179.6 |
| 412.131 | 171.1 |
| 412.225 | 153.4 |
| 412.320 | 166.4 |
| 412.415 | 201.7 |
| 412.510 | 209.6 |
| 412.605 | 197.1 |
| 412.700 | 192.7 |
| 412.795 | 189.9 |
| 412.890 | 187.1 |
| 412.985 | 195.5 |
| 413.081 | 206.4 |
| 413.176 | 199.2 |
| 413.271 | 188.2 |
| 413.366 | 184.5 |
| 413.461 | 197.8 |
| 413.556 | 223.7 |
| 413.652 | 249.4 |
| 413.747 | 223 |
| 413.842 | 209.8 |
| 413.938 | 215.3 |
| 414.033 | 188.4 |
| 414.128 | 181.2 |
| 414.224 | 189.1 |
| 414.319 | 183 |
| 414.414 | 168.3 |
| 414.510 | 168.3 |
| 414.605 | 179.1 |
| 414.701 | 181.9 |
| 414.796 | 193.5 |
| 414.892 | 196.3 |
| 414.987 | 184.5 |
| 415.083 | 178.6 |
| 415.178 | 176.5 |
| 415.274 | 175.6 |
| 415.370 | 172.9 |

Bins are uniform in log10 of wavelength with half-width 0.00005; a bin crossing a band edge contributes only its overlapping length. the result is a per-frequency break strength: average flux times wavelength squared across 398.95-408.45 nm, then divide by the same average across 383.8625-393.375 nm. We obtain 1.26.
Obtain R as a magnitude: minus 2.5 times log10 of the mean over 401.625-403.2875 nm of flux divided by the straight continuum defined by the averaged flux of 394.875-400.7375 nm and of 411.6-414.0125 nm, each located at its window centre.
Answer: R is -0.143 mag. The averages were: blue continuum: 162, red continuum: 198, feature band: 198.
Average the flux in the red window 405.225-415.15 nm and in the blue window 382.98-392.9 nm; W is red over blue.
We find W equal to 1.2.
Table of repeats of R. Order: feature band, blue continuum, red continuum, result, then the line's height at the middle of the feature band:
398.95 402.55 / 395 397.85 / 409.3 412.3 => -0.180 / 157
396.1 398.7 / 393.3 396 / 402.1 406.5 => 0.180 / 170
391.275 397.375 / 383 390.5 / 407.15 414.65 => 0.077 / 165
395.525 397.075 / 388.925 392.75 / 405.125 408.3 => 0.182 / 171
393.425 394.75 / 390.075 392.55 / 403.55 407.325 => 0.126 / 170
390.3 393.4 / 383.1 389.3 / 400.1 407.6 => 0.058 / 165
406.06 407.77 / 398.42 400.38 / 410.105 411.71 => 0.064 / 186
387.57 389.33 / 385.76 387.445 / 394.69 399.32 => 0.111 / 172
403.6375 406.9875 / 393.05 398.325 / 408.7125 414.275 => -0.114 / 173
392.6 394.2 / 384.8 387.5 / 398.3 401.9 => 0.304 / 175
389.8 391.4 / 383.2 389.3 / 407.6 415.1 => -0.013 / 160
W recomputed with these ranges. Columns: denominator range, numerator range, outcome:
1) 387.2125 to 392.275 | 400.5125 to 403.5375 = 1.19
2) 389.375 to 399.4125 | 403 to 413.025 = 1.18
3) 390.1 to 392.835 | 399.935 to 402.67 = 1.14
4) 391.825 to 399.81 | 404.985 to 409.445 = 1.17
